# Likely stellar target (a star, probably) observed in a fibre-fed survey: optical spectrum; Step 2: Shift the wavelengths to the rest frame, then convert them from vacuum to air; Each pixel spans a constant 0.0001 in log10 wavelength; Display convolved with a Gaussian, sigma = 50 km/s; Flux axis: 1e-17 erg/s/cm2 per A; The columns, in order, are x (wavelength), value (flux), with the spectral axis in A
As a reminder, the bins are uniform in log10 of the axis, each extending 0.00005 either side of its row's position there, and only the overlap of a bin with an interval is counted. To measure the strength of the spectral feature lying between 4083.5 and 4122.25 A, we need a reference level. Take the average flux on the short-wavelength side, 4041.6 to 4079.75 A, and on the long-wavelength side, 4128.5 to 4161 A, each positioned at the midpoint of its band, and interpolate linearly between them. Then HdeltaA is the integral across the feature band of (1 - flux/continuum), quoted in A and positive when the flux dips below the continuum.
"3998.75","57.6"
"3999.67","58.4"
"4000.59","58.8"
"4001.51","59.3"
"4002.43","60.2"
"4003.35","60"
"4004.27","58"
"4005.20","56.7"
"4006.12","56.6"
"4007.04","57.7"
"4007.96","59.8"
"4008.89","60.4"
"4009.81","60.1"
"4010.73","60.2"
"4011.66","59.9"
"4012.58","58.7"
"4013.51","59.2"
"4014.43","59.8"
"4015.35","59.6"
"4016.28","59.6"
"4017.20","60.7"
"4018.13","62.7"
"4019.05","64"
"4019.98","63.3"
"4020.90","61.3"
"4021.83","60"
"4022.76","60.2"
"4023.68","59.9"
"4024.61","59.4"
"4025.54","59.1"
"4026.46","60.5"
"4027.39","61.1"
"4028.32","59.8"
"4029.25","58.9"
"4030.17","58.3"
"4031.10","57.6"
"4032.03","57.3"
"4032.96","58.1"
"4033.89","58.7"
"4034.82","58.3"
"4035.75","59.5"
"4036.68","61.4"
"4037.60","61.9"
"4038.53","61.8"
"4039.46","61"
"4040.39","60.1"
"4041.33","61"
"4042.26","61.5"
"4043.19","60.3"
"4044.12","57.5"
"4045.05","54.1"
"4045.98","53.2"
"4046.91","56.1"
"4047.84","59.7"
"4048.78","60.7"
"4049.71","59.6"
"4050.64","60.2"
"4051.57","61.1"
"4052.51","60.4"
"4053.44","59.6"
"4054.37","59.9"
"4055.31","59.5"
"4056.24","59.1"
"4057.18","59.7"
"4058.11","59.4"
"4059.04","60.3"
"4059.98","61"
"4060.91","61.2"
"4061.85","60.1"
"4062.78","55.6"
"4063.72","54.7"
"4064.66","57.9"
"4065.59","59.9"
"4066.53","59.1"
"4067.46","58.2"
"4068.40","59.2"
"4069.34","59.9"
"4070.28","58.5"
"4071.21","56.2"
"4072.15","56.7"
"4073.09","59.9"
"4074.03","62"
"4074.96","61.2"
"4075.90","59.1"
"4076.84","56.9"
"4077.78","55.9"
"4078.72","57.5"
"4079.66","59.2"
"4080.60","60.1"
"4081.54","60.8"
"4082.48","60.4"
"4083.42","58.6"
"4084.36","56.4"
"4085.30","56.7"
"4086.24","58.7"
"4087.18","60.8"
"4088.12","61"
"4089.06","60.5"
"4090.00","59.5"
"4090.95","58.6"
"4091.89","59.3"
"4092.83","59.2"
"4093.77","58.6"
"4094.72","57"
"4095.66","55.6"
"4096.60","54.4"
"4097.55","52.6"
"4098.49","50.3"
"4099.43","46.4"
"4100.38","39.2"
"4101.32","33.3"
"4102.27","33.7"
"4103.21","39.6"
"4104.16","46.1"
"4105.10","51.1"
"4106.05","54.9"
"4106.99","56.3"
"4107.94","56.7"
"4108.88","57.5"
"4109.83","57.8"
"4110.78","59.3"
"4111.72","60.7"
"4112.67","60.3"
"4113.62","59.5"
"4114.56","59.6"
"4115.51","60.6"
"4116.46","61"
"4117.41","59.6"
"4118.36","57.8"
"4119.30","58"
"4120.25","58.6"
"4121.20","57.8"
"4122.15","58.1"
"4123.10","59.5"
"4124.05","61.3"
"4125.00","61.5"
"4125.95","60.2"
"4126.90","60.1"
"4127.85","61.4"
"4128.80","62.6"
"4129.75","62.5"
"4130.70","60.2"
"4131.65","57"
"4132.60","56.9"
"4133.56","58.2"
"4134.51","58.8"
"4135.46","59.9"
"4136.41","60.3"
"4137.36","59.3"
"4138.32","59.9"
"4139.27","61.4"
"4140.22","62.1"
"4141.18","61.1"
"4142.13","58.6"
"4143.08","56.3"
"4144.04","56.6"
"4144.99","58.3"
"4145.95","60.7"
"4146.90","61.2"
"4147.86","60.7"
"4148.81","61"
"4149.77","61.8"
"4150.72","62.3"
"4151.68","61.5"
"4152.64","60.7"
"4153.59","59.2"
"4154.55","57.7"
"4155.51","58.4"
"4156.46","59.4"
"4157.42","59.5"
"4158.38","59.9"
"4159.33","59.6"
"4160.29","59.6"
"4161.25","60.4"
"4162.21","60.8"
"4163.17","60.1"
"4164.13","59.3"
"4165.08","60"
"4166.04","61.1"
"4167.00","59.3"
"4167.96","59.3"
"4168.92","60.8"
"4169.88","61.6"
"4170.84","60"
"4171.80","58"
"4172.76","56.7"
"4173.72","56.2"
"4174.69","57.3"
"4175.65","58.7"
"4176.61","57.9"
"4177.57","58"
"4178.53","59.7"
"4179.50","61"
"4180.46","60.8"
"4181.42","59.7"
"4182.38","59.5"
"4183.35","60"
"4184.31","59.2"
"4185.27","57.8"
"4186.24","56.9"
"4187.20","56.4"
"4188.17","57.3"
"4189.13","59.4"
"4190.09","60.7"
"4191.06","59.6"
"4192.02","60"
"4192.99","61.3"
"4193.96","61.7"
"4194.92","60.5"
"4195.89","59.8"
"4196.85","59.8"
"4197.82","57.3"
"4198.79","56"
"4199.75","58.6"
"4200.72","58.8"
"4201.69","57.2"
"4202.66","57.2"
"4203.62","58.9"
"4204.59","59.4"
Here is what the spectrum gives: 2.7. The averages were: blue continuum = 58.8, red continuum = 59.8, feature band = 55.2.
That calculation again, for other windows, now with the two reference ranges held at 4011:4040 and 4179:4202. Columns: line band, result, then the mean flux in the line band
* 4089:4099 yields 0.5 A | 56.7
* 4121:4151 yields -0.2 A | 59.9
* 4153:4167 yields -0.1 A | 59.7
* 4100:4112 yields 2.0 A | 49.6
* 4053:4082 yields 0.4 A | 59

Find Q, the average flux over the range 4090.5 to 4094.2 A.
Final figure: 59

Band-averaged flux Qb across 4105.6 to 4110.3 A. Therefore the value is 56.7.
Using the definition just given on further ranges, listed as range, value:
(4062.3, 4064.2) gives 55.1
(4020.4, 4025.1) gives 60.2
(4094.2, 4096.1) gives 56.2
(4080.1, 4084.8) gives 59.3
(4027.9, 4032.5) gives 58.4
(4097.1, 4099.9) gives 49.9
